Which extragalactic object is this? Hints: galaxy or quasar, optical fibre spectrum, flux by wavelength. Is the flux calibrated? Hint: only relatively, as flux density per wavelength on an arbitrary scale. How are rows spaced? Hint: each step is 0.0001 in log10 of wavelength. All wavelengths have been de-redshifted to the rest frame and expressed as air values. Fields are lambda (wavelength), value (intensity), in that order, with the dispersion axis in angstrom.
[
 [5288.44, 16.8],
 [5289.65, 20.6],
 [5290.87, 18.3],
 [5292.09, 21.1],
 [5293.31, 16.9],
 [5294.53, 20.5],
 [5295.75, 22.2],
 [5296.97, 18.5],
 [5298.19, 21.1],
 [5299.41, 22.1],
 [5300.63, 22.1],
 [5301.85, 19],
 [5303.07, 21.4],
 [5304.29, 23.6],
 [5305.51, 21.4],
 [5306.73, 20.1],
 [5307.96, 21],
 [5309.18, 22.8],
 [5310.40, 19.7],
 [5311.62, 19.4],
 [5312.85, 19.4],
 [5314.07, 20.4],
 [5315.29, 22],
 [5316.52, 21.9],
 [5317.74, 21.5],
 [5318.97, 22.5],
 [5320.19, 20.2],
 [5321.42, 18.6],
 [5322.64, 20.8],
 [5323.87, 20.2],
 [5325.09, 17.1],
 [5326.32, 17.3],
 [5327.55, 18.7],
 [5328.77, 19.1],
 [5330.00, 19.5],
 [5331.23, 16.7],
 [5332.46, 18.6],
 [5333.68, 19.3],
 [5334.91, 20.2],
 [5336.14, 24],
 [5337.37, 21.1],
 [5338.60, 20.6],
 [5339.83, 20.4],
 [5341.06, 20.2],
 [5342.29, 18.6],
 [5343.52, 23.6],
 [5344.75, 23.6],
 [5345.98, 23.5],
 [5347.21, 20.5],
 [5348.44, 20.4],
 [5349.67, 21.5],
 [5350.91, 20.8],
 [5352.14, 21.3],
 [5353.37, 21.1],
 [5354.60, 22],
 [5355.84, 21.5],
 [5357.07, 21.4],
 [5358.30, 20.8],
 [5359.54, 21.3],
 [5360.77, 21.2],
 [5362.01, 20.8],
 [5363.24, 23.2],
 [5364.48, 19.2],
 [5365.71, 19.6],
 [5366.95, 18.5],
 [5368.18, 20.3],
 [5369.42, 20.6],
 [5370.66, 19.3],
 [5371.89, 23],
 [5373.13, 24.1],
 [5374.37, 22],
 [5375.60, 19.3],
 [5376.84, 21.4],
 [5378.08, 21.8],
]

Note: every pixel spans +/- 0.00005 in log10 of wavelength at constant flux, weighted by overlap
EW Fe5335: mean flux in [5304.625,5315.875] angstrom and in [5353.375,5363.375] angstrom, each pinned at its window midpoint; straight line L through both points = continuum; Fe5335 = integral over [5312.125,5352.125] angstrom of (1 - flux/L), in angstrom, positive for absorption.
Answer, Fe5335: 1.2 angstrom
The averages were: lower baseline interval 20.8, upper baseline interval 21.4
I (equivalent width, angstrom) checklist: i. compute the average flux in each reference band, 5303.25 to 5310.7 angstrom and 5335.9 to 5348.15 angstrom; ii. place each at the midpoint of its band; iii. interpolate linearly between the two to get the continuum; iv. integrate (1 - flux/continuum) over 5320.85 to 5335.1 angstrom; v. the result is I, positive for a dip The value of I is 1.79 angstrom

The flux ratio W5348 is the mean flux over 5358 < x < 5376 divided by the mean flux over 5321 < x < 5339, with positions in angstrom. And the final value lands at 1.07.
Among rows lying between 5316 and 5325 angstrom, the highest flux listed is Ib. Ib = 22.5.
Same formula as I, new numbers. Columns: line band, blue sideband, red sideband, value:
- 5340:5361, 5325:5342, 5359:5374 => -1.1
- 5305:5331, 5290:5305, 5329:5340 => 0.2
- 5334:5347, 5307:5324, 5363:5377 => -0.5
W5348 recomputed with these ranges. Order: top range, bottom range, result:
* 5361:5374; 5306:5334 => 1.05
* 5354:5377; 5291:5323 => 1.01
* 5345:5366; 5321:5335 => 1.13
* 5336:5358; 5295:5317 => 1.02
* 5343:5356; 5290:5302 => 1.08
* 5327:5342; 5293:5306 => 0.95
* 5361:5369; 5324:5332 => 1.12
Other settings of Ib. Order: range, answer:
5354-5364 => 23.2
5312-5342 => 24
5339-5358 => 23.6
